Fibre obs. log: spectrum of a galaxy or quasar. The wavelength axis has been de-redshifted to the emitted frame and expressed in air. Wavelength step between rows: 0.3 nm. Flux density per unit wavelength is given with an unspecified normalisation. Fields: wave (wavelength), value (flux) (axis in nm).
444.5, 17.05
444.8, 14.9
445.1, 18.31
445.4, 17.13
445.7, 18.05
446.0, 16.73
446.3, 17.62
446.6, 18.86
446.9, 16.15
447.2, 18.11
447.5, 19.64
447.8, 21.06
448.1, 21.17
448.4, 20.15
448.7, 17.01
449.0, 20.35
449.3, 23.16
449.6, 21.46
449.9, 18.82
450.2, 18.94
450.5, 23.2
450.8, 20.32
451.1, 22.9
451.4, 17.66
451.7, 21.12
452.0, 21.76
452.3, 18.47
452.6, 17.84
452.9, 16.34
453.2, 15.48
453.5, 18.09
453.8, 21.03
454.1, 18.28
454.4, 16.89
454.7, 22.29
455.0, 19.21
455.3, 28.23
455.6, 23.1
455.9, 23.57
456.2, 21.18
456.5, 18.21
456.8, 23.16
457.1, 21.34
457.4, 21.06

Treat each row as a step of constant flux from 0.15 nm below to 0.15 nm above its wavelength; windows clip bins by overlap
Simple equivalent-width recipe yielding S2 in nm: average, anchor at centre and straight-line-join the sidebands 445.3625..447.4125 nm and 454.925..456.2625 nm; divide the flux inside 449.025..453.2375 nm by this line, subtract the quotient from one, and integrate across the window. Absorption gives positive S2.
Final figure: 0.11 nm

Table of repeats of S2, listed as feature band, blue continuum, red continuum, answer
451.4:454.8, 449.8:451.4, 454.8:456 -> 0.509 nm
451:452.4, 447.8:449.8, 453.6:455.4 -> 0.018 nm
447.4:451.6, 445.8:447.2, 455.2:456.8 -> -0.295 nm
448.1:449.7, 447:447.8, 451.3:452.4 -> -0.089 nm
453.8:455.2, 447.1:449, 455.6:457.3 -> 0.097 nm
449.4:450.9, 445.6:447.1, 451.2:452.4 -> -0.113 nm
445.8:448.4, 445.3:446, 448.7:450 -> -0.007 nm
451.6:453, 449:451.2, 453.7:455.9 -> 0.142 nm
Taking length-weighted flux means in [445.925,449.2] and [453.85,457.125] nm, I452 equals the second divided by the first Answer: 1.13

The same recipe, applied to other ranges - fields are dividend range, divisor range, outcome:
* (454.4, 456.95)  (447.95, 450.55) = 1.08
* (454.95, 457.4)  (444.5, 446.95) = 1.29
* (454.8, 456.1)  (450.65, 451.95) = 1.14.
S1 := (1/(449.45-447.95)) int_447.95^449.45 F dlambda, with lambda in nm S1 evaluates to 20.4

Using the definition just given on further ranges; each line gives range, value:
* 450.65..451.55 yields 20.3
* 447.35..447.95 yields 20.3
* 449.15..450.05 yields 21.1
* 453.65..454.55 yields 18.7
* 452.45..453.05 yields 17.1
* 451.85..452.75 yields 19.4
